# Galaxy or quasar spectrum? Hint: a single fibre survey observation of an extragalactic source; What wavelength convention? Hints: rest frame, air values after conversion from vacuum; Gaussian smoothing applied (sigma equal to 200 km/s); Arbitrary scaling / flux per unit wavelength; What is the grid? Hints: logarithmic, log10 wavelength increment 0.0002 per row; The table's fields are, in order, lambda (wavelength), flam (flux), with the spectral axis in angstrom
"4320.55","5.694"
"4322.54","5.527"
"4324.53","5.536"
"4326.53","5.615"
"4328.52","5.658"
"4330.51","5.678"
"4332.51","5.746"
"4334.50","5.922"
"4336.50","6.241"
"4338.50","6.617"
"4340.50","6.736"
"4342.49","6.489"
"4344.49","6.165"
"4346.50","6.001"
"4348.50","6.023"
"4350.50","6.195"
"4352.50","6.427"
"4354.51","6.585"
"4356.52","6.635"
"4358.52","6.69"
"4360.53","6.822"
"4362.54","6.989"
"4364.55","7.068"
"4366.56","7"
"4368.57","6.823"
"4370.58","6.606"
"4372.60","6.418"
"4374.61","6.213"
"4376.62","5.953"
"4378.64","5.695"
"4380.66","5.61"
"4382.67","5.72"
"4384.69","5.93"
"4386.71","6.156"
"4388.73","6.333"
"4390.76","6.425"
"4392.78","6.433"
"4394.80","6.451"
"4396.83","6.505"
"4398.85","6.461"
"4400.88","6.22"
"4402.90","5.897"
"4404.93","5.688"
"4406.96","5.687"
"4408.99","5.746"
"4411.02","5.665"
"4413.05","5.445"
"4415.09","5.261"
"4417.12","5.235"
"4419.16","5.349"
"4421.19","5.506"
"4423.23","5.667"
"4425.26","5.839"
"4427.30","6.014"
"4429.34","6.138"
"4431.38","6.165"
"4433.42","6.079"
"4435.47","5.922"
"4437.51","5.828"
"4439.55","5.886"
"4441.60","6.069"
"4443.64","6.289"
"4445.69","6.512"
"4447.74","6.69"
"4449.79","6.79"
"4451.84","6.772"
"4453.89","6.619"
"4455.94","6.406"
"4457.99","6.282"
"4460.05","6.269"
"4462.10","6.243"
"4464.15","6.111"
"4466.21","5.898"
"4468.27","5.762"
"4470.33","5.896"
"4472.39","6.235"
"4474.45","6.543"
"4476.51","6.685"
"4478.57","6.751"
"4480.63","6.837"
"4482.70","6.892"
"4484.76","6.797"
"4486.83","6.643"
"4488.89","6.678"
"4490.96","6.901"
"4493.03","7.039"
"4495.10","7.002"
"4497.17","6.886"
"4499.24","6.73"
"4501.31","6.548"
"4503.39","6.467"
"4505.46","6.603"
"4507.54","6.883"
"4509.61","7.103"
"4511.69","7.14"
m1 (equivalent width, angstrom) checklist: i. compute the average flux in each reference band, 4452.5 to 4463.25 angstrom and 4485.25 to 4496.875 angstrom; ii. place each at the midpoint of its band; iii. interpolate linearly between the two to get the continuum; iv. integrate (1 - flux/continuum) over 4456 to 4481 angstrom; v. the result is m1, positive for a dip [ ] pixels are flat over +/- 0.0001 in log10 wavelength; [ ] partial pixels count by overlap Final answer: 1.0 angstrom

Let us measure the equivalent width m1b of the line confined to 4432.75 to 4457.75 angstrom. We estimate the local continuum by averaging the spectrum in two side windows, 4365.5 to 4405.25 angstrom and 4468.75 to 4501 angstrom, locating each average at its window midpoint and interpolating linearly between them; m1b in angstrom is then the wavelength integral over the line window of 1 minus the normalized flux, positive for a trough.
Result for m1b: 0.7 angstrom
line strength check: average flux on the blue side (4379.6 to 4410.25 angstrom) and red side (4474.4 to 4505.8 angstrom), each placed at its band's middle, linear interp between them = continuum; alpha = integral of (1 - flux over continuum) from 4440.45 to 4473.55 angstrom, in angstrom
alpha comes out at 1.1 angstrom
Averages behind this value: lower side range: 6.08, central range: 6.3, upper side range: 6.76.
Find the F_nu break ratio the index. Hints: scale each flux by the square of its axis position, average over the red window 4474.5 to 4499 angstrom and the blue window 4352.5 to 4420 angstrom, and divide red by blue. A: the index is 1.16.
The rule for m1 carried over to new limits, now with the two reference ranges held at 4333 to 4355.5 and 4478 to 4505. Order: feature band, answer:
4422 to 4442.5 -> 2.0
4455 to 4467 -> 0.9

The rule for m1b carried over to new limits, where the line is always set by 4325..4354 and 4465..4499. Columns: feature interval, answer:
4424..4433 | 0.5 angstrom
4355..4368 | -1.4 angstrom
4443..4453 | -0.2 angstrom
